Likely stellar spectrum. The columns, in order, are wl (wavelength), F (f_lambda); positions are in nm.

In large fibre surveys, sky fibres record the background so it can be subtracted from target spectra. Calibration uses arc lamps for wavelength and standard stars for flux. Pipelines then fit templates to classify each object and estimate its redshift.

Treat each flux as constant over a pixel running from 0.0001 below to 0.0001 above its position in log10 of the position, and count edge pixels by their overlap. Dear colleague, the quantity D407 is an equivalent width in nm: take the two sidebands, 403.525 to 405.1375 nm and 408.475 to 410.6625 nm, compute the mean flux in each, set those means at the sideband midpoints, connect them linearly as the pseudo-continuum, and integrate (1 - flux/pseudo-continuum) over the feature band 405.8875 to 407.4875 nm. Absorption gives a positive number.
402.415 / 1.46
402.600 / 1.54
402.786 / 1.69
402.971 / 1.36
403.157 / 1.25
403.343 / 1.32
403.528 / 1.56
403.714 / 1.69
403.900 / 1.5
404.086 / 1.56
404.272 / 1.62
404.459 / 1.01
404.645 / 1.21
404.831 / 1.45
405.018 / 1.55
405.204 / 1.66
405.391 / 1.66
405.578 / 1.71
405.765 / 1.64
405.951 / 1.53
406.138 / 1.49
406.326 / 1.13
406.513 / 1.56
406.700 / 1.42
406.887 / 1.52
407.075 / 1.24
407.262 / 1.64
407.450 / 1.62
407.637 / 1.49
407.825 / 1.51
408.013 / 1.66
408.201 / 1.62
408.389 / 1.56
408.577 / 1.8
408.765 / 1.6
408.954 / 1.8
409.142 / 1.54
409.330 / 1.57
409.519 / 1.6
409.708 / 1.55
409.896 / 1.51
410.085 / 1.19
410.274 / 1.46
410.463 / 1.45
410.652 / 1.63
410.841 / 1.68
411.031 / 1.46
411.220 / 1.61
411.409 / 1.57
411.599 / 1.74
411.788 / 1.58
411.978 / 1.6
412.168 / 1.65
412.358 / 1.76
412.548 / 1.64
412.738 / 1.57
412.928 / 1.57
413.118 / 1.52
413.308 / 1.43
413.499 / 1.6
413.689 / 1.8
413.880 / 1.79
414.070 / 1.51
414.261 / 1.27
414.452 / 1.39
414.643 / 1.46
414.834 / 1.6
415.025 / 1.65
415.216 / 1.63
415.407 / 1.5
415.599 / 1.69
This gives 0.05 nm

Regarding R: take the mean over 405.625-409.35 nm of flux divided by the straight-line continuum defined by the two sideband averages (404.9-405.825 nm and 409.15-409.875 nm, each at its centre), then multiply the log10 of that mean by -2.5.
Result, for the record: 0.03 mag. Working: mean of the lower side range 1.64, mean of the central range 1.55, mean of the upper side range 1.56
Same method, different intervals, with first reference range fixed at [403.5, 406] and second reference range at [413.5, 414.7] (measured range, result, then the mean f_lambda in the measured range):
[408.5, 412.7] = -0.036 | 1.59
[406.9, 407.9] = 0.020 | 1.5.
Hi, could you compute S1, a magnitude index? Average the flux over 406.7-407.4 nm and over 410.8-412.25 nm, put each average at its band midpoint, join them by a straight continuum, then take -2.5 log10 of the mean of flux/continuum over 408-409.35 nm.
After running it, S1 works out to -0.09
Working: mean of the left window 1.47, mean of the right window 1.61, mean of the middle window 1.65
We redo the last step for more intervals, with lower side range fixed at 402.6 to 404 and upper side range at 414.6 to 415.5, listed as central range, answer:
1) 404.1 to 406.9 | 0.02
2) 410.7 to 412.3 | -0.05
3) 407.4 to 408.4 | -0.04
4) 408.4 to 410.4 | -0.02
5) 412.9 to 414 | -0.04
